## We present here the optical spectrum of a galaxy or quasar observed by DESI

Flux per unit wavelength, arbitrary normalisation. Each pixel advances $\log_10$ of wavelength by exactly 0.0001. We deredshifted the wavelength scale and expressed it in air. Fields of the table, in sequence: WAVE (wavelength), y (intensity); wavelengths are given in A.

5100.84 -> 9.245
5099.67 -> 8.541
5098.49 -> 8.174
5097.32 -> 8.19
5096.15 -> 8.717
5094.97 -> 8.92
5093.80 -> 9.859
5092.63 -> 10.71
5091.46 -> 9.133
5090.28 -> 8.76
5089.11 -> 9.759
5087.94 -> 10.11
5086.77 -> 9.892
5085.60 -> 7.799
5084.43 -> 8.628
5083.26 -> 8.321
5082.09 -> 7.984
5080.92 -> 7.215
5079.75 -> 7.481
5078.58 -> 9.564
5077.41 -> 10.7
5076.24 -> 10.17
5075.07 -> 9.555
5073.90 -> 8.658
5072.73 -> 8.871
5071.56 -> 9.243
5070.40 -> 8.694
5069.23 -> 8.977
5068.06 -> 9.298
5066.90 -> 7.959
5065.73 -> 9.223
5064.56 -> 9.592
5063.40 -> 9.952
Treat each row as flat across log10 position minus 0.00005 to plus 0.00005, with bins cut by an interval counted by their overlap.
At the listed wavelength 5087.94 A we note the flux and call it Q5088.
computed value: 10.11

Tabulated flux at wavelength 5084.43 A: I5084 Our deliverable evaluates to 8.628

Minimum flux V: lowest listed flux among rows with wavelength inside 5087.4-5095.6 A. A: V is 8.76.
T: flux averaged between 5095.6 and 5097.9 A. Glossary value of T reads 8.46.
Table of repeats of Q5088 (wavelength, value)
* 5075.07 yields 9.555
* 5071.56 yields 9.243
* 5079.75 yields 7.481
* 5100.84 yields 9.245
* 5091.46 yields 9.133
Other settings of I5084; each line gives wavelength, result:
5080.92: 7.215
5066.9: 7.959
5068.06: 9.298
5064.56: 9.592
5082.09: 7.984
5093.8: 9.859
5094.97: 8.92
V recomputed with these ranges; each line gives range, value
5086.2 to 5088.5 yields 9.892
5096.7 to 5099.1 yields 8.174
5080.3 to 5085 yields 7.215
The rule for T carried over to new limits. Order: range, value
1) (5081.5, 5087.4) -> 8.54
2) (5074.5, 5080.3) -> 9.5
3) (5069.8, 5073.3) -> 8.94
